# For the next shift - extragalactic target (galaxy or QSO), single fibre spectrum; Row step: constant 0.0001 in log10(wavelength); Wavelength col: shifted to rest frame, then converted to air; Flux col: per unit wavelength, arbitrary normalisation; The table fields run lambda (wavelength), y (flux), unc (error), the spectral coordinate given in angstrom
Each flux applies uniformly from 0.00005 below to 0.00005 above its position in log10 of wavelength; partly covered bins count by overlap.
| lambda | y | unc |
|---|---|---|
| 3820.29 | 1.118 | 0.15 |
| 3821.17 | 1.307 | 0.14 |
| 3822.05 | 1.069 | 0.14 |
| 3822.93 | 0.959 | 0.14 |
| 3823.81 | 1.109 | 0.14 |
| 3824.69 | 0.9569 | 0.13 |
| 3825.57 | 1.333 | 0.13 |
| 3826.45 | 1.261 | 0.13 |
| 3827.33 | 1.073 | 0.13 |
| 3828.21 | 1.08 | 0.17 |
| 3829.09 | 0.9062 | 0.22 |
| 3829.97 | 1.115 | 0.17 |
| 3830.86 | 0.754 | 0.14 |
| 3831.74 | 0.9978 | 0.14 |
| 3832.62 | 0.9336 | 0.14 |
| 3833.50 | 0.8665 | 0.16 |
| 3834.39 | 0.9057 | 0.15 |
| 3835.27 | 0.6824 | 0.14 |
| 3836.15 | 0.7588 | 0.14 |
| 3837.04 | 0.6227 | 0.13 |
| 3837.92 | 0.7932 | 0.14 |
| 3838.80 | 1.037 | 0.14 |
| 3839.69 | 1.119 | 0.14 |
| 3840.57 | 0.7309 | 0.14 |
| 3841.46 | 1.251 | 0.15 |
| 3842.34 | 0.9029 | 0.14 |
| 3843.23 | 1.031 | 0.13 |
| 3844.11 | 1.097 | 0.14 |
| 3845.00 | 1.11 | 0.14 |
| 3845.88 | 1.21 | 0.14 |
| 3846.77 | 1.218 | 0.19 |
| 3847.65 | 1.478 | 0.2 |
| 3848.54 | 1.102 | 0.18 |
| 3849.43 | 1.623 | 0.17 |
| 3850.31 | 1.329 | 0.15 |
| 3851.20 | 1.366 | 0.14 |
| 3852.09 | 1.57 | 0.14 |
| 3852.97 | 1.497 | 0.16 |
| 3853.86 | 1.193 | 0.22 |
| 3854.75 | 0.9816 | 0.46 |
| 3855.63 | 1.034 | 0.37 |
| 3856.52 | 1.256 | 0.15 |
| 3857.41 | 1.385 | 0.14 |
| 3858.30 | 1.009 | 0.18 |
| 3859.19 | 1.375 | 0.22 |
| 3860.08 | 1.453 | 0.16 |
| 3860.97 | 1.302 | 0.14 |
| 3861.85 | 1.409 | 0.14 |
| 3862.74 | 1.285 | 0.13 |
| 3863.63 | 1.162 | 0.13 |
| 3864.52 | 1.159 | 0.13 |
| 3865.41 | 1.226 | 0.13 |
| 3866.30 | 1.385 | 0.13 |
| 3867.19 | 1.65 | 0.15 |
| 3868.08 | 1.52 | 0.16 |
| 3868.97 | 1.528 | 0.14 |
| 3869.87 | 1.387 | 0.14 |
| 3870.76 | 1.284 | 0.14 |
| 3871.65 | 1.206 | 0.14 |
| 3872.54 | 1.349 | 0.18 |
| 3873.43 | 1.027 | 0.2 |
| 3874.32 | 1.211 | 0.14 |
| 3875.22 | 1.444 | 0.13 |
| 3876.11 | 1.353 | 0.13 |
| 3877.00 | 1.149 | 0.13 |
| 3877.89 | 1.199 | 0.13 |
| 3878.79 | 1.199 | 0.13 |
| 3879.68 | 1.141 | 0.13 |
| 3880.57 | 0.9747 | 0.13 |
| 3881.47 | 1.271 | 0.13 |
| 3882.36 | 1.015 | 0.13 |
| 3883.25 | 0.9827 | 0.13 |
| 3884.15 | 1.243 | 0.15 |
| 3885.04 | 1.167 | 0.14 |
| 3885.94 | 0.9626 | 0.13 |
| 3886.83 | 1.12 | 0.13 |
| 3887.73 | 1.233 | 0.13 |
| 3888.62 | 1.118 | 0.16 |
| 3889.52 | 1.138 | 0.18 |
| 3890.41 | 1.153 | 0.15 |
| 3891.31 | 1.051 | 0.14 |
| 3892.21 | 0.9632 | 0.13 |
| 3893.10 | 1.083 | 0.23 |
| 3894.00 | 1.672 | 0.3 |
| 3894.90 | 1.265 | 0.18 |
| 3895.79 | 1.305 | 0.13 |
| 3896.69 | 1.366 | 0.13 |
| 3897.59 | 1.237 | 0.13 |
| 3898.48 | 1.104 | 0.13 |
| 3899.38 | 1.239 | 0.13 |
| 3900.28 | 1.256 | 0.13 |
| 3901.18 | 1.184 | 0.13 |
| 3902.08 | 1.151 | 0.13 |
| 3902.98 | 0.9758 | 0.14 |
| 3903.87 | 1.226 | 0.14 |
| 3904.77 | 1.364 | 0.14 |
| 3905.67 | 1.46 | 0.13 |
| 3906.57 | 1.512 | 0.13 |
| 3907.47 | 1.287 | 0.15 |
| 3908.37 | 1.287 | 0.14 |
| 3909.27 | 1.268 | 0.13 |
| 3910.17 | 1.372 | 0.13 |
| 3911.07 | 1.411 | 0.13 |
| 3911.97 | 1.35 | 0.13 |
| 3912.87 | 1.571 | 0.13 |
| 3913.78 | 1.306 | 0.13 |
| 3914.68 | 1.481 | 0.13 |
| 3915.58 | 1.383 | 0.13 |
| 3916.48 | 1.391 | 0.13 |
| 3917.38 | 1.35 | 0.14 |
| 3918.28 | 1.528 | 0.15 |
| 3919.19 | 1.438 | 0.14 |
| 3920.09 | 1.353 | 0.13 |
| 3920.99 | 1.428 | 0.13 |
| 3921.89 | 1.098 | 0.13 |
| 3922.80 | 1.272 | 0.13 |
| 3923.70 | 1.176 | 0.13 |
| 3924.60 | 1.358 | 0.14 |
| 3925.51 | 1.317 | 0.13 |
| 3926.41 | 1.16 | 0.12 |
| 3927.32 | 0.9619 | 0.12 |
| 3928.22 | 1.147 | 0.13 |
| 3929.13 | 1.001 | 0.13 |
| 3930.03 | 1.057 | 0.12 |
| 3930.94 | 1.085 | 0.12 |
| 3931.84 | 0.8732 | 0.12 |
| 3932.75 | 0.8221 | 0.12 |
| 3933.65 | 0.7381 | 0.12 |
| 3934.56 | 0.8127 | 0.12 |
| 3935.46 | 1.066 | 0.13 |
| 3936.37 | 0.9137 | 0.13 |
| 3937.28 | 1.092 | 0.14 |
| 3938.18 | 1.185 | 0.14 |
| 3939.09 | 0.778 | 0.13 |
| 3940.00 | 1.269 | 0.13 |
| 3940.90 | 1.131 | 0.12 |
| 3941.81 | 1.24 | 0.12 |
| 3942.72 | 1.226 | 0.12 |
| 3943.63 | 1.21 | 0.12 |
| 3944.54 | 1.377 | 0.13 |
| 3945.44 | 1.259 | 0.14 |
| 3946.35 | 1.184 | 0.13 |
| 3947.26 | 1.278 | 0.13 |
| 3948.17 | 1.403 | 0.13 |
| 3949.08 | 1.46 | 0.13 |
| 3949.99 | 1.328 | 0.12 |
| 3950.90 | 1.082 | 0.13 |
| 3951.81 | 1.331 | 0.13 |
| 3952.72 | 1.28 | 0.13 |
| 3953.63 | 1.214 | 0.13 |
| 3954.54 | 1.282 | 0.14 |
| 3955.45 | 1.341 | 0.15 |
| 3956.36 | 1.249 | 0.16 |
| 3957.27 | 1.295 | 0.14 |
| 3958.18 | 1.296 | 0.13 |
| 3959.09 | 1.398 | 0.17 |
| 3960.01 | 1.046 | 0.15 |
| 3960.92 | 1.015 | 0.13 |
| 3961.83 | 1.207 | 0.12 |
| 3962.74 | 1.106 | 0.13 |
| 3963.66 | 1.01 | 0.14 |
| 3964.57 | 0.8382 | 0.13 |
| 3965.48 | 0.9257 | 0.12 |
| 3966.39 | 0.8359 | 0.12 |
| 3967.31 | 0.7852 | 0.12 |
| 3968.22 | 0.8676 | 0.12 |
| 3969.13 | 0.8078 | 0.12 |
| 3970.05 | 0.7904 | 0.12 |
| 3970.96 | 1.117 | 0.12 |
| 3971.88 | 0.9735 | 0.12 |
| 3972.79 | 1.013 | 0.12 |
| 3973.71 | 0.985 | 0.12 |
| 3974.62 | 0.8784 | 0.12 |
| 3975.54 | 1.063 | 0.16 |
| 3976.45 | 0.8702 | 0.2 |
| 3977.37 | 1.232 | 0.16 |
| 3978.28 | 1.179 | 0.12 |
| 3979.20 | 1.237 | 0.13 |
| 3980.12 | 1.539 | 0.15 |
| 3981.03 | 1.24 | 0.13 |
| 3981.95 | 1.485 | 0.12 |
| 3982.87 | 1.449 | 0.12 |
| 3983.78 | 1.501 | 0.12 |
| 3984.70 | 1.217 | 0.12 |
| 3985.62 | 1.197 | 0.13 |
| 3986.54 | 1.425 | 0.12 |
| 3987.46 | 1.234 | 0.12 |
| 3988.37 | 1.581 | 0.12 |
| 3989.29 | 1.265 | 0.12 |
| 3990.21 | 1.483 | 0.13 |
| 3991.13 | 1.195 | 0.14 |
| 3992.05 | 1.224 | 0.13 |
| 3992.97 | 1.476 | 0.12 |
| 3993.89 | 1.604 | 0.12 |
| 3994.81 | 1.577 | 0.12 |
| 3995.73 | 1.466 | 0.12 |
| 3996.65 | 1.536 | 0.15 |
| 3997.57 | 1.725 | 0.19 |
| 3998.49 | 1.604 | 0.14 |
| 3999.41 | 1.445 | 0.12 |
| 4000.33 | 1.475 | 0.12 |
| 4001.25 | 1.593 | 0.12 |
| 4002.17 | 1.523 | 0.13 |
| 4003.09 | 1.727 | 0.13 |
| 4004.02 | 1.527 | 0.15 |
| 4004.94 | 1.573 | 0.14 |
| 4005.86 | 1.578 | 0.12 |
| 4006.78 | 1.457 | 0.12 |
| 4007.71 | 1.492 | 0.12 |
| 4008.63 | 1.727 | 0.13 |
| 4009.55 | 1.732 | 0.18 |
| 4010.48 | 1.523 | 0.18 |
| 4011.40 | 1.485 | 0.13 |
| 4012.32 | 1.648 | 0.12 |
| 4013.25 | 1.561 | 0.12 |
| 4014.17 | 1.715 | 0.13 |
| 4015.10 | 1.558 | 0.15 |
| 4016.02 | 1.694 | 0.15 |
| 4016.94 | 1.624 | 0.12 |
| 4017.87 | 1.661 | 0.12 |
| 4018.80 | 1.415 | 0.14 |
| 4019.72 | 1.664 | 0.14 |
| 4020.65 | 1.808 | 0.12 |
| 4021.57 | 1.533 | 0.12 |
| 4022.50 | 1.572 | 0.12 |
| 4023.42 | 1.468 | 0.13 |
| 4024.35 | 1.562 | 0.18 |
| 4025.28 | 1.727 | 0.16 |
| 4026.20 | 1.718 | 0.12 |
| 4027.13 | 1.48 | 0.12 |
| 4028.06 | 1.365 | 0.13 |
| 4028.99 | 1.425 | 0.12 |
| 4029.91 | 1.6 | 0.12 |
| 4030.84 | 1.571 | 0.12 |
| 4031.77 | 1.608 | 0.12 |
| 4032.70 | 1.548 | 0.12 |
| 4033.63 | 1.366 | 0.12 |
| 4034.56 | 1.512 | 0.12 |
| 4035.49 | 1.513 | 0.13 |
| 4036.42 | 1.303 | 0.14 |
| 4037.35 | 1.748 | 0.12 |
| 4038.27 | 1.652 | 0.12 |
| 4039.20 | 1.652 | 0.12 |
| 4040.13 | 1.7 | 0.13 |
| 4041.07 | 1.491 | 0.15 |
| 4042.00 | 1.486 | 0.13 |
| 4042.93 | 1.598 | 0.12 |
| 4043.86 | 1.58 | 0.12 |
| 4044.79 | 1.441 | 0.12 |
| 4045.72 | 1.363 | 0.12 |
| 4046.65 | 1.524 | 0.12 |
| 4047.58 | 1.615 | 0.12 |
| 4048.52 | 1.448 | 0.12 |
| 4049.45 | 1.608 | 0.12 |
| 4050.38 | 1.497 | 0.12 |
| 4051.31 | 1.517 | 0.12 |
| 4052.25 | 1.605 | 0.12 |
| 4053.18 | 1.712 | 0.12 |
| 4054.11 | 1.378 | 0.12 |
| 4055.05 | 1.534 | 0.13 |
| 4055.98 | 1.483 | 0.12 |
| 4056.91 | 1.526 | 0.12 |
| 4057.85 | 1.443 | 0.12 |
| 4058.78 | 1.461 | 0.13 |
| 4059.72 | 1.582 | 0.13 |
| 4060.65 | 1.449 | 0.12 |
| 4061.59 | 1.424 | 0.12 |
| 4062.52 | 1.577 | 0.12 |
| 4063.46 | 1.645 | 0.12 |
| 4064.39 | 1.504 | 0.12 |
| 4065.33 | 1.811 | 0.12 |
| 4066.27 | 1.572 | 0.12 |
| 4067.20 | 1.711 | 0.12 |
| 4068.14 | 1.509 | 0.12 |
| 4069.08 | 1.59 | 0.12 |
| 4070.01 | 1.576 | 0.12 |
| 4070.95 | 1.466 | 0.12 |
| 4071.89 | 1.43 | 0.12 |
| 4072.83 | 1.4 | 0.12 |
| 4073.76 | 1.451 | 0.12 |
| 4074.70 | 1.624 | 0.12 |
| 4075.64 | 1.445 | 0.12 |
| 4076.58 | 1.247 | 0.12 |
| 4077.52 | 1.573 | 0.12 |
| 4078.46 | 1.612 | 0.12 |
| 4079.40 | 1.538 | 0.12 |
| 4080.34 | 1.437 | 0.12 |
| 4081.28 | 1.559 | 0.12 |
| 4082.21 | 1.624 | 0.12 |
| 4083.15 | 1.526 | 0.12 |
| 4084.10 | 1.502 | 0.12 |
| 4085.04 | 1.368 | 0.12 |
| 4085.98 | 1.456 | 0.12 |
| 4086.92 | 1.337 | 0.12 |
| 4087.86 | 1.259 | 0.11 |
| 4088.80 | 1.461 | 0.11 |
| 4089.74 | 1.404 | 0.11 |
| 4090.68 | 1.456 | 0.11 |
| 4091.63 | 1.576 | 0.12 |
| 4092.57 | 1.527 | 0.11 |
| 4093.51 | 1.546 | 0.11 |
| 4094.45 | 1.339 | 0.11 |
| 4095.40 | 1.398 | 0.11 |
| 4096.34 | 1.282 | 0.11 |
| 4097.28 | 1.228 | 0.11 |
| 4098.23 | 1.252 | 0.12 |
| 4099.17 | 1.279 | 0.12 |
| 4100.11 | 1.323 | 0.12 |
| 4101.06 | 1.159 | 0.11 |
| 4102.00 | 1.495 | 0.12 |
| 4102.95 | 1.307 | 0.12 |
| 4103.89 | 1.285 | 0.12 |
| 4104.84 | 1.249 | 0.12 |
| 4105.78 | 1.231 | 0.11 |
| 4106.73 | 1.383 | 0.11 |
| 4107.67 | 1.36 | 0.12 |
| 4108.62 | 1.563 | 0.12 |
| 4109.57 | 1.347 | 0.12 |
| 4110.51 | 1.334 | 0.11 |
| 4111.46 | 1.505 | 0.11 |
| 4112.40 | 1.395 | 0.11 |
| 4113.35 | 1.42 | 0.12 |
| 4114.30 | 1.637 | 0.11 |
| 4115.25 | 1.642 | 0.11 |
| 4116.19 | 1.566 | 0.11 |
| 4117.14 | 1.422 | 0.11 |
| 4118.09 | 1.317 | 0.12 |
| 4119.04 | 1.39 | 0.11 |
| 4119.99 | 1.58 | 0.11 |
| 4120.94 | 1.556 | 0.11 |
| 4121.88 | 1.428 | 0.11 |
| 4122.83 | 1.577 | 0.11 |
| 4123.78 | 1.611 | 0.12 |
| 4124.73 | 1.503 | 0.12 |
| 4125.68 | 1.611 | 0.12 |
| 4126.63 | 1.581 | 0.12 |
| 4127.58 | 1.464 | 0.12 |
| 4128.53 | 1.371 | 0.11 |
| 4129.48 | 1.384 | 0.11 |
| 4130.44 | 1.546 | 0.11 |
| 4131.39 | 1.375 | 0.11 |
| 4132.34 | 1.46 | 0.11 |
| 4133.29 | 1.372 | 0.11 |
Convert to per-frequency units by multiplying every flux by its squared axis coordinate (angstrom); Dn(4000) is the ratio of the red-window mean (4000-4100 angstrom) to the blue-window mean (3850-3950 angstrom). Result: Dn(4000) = 1.3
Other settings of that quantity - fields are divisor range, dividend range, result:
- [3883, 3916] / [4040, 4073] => 1.33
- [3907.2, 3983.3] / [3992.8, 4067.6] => 1.39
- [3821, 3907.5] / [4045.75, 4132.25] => 1.40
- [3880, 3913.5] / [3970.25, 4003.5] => 1.14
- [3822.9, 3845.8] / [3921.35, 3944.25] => 1.16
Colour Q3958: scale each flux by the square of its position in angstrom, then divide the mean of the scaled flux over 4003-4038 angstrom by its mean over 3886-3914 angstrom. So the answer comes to 1.33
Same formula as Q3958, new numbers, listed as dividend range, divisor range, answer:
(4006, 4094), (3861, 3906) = 1.36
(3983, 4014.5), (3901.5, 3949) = 1.28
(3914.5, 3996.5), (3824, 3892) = 1.08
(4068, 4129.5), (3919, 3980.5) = 1.38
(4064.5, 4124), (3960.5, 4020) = 1.14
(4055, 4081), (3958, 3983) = 1.49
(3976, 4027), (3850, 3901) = 1.28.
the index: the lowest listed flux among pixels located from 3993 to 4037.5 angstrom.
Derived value 1.303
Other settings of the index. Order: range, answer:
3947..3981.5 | 0.7852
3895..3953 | 0.7381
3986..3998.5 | 1.195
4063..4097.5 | 1.228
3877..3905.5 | 0.9626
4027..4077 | 1.247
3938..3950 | 0.778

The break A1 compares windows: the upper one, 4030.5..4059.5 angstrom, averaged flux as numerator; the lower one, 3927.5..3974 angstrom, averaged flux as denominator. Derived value 1.39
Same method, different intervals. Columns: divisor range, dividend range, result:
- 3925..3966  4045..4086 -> 1.33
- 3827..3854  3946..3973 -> 1.05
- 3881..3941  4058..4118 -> 1.21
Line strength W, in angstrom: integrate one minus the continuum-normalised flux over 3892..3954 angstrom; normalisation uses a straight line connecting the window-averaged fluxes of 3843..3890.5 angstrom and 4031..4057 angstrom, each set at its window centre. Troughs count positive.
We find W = 5.0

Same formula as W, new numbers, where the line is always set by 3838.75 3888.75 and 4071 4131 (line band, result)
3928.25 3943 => 3.1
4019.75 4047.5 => -3.4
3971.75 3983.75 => 1.3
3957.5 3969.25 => 2.6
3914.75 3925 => -0.5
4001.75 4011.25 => -1.6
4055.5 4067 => -1.1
